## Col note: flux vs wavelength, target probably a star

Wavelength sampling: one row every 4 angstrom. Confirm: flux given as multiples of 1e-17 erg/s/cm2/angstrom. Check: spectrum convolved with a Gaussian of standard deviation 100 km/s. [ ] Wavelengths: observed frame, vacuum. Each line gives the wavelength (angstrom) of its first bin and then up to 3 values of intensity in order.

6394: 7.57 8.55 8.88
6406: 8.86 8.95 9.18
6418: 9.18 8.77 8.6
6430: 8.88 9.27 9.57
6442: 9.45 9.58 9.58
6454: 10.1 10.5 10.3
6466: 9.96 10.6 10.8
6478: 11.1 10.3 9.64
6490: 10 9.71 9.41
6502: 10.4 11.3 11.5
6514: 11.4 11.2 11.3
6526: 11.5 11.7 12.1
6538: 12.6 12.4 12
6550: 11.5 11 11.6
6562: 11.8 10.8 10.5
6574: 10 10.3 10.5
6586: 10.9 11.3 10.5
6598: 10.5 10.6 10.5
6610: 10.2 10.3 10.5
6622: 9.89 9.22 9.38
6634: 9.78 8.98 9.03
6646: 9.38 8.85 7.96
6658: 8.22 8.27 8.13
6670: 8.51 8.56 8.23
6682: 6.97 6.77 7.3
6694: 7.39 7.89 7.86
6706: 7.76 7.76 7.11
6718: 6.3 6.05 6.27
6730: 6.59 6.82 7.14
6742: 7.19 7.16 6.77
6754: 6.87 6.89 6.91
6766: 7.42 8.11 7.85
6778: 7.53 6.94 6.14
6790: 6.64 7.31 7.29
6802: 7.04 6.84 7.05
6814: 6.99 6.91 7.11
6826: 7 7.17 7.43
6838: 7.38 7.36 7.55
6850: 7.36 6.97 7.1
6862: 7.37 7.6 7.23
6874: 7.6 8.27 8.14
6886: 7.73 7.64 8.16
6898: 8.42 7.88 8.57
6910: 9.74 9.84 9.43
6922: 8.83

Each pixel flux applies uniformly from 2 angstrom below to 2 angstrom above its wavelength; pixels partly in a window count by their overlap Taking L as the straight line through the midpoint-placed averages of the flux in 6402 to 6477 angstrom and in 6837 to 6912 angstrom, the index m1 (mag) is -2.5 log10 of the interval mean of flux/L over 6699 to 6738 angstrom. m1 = 0.21 mag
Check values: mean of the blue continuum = 9.57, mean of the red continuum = 7.8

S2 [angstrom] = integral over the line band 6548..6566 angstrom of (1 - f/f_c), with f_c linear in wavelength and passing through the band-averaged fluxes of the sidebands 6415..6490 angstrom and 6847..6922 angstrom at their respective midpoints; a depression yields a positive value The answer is -3.90 angstrom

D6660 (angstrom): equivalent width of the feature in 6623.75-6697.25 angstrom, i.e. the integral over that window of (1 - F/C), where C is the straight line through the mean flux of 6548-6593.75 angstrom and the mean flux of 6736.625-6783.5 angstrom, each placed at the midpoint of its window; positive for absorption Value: 6.4 angstrom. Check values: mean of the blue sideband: 10.9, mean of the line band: 8.38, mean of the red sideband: 7.24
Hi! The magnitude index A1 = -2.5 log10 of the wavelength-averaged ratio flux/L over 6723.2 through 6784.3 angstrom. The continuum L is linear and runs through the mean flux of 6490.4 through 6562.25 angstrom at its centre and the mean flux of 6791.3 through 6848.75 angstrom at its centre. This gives 0.14 mag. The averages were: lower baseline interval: 11.3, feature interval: 7.08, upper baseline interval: 7.17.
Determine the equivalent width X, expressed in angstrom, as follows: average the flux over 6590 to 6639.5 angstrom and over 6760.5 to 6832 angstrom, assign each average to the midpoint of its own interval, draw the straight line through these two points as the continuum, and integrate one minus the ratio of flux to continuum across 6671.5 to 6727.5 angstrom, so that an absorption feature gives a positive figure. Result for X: 9.0 angstrom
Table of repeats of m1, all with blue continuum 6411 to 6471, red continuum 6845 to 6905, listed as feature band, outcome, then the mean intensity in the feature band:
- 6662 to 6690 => 0.091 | 7.85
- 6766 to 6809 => 0.126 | 7.18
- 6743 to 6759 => 0.183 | 6.94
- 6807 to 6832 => 0.130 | 7.03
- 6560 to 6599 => -0.196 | 10.7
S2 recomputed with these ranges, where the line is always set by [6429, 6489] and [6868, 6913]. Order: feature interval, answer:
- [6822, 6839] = 2.4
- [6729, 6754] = 5.2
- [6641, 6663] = 1.3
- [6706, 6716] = 1.6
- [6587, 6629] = -4.4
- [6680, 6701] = 4.0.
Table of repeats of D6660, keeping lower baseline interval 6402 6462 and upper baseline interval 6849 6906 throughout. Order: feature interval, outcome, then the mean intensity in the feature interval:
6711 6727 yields 3.41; 6.53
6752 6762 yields 1.55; 6.89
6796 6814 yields 2.10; 7.05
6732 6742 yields 1.46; 7.02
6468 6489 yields -2.97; 10.5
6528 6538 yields -3.43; 12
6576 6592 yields -3.58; 10.8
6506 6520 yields -3.58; 11.4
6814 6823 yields 1.06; 6.99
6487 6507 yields -2.16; 10.1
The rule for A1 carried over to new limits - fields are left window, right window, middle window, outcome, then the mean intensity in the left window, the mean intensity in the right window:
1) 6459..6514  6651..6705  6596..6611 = -0.18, 10.4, 7.87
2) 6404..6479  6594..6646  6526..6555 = -0.21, 9.62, 9.91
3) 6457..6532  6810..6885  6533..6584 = -0.12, 10.7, 7.36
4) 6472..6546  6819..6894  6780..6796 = 0.21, 11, 7.46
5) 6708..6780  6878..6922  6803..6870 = 0.11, 7.04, 8.55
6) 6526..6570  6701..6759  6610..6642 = -0.01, 11.7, 6.96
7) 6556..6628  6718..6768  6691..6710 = 0.02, 10.6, 6.82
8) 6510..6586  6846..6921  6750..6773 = 0.27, 11.3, 8.06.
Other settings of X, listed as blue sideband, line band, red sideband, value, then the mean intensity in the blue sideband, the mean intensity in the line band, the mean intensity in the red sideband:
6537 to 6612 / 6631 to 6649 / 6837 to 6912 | 1.80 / 11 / 9.27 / 7.8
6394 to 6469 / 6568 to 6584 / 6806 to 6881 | -3.19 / 9.31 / 10.3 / 7.3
